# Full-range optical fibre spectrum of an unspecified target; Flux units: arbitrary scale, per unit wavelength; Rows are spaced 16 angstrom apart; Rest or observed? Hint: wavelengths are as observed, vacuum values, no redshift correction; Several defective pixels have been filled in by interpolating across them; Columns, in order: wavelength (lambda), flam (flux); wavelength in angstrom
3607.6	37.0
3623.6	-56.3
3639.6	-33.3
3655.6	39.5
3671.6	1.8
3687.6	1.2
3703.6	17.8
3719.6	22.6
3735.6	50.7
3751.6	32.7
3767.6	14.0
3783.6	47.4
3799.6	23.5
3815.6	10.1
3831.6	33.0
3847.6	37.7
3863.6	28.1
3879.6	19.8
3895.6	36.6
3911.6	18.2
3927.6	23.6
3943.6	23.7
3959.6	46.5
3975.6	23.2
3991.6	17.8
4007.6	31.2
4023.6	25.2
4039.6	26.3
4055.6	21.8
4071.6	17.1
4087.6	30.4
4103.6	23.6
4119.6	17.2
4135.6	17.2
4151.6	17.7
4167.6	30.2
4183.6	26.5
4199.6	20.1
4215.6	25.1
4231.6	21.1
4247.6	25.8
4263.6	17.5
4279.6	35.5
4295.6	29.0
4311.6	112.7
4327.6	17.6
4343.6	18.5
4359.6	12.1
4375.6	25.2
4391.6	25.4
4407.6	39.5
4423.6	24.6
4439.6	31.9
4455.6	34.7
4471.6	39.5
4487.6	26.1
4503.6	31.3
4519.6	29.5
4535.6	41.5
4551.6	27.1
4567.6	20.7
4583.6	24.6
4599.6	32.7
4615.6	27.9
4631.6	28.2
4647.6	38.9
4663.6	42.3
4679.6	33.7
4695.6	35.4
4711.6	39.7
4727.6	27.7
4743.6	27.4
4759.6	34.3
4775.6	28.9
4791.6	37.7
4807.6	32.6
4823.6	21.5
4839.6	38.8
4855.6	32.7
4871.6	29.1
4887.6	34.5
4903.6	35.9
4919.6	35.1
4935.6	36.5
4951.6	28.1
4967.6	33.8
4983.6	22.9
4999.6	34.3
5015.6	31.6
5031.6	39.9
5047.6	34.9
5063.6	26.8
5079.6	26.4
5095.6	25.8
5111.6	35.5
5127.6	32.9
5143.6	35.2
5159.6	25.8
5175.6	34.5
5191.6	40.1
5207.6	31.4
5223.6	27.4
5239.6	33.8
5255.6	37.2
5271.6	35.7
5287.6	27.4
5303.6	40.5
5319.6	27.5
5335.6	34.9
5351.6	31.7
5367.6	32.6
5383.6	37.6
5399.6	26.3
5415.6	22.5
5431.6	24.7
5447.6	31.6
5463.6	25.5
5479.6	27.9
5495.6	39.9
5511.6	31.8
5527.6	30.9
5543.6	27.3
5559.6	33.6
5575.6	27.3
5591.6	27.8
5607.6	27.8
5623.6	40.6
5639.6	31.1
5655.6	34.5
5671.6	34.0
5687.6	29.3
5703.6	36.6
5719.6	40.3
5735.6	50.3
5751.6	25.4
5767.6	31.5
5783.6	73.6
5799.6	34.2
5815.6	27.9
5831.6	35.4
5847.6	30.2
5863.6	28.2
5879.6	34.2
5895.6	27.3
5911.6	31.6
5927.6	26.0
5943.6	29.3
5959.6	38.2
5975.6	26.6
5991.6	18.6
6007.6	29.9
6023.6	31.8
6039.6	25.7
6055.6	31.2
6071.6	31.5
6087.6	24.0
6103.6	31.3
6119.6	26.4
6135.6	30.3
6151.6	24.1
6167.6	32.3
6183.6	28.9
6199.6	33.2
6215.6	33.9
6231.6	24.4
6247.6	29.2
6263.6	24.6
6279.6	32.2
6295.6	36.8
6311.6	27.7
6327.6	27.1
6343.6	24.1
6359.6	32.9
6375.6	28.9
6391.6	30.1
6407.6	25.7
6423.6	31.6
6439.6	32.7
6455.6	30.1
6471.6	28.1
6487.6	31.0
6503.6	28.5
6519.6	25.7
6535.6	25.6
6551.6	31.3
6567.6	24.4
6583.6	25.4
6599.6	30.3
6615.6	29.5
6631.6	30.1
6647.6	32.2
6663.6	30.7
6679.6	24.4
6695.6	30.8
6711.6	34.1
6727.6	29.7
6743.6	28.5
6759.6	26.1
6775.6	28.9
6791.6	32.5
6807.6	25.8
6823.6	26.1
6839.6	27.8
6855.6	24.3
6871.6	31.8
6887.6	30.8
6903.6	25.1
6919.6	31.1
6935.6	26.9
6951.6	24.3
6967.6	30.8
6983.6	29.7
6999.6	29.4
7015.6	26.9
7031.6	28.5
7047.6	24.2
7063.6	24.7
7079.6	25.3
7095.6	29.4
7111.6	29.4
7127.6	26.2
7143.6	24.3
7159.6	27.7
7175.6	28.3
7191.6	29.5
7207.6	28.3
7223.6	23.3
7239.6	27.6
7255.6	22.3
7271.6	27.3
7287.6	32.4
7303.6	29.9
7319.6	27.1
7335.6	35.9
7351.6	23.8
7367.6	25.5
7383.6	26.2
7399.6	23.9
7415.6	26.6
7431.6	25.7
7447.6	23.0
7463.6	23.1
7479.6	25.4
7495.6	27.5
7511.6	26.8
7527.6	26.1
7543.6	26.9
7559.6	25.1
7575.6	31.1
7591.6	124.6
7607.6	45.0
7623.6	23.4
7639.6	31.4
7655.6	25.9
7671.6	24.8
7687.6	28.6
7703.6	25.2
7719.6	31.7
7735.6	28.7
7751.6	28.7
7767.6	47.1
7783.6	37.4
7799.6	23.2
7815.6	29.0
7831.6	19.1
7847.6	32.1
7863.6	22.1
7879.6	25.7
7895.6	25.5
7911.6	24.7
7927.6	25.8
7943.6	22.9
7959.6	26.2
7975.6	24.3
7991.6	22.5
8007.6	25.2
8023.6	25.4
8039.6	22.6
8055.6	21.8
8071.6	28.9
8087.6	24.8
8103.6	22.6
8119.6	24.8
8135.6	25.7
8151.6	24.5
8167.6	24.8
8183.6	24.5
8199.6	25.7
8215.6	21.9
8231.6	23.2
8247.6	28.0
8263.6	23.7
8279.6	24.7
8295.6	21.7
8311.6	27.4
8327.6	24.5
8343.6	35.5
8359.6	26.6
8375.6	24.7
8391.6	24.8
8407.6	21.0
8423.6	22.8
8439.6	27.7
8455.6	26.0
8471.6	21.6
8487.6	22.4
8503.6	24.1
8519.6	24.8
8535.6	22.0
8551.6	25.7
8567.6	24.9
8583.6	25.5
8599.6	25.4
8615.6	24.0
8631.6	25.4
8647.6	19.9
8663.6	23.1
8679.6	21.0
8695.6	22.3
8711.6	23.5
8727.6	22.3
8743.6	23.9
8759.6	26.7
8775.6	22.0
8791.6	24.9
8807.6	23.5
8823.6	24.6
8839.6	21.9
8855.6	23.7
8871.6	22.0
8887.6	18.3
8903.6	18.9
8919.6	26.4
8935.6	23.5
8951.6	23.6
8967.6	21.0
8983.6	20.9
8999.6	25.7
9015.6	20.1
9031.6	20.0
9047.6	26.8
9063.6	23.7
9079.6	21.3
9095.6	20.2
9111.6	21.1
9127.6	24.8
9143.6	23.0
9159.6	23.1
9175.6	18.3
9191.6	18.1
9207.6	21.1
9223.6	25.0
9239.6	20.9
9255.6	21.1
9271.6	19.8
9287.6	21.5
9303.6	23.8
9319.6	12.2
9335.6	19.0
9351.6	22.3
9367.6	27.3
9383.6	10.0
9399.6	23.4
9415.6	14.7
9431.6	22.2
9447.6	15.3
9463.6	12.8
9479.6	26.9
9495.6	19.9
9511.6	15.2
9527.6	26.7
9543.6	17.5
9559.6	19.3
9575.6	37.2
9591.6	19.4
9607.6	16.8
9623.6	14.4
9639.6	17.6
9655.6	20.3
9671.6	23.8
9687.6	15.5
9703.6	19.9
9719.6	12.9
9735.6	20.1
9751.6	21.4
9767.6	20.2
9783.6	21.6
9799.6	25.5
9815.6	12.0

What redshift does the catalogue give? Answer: 0.16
